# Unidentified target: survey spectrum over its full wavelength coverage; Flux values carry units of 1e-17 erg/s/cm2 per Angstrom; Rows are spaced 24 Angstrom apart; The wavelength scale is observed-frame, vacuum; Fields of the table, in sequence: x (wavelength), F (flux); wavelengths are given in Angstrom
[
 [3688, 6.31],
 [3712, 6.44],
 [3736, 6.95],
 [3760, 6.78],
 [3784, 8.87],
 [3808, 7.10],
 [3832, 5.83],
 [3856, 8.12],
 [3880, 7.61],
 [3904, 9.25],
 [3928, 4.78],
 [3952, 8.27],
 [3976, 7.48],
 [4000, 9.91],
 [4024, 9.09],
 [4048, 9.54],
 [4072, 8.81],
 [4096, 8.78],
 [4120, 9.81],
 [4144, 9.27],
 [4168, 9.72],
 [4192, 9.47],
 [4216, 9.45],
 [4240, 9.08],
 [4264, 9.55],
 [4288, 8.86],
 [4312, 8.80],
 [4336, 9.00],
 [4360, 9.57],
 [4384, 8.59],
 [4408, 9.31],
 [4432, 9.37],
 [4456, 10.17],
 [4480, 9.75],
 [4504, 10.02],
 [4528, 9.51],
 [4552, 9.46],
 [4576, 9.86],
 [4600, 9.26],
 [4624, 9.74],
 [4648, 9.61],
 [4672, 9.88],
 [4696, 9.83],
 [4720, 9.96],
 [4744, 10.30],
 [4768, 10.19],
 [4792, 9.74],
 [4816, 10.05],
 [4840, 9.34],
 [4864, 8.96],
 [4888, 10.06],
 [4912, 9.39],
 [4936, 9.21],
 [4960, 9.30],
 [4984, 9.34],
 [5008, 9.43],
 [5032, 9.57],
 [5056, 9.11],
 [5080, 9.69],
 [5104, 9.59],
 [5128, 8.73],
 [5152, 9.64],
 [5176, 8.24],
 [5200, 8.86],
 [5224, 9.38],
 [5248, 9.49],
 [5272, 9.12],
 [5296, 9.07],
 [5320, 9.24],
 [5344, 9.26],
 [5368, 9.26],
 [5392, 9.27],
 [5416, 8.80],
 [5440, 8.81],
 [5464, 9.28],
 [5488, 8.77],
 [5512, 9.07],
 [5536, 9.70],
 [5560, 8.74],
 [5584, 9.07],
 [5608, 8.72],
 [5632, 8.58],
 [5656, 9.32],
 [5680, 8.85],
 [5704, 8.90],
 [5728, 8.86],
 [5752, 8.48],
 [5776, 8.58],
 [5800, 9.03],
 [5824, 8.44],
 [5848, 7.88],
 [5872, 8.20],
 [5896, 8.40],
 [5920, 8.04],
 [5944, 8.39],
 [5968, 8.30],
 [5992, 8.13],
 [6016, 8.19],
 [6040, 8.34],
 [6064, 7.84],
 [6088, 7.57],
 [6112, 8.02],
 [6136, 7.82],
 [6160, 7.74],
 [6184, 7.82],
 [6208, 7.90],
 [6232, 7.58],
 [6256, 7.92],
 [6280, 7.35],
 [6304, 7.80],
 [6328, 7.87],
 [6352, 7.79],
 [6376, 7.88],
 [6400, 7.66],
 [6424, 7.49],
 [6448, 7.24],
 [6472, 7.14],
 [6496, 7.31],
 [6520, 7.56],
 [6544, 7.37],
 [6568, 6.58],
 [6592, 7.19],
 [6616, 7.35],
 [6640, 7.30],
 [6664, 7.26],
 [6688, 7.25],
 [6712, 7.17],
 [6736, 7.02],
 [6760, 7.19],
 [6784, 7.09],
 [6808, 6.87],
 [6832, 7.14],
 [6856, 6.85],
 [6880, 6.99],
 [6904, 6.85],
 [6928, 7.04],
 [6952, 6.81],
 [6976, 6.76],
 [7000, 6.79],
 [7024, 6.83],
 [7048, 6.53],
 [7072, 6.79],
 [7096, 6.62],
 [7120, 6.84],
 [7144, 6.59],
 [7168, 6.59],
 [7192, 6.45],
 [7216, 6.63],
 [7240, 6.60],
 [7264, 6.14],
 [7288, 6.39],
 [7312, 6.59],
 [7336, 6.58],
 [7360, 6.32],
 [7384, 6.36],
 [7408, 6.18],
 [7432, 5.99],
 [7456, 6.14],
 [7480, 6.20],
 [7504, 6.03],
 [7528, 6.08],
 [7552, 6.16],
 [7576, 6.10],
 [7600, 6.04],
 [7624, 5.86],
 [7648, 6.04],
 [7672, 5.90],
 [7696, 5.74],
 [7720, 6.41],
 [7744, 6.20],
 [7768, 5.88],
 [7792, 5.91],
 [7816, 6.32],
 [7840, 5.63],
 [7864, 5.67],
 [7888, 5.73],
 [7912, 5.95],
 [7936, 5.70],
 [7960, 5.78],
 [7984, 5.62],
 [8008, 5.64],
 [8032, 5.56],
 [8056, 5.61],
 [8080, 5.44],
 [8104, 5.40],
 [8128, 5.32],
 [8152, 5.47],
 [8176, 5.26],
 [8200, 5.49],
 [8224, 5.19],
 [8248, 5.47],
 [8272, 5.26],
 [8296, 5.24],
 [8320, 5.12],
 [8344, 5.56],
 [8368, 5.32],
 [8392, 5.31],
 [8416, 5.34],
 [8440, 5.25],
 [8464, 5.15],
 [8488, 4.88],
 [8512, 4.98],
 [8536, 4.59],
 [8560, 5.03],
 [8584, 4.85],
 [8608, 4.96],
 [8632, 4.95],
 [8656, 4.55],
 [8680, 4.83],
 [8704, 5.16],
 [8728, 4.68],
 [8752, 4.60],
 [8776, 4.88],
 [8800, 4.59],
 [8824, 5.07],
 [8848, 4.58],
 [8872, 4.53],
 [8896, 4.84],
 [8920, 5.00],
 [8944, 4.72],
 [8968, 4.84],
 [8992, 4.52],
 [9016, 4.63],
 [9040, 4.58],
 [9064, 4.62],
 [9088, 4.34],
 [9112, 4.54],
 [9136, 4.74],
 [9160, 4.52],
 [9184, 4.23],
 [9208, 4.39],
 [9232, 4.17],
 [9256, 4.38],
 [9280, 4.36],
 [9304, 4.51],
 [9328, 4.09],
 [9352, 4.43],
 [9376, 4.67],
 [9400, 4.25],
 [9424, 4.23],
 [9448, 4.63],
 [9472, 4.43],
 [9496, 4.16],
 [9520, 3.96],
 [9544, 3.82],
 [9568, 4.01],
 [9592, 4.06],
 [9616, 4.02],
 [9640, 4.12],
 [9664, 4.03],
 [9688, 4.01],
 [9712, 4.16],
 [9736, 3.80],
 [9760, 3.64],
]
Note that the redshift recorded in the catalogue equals 0.00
